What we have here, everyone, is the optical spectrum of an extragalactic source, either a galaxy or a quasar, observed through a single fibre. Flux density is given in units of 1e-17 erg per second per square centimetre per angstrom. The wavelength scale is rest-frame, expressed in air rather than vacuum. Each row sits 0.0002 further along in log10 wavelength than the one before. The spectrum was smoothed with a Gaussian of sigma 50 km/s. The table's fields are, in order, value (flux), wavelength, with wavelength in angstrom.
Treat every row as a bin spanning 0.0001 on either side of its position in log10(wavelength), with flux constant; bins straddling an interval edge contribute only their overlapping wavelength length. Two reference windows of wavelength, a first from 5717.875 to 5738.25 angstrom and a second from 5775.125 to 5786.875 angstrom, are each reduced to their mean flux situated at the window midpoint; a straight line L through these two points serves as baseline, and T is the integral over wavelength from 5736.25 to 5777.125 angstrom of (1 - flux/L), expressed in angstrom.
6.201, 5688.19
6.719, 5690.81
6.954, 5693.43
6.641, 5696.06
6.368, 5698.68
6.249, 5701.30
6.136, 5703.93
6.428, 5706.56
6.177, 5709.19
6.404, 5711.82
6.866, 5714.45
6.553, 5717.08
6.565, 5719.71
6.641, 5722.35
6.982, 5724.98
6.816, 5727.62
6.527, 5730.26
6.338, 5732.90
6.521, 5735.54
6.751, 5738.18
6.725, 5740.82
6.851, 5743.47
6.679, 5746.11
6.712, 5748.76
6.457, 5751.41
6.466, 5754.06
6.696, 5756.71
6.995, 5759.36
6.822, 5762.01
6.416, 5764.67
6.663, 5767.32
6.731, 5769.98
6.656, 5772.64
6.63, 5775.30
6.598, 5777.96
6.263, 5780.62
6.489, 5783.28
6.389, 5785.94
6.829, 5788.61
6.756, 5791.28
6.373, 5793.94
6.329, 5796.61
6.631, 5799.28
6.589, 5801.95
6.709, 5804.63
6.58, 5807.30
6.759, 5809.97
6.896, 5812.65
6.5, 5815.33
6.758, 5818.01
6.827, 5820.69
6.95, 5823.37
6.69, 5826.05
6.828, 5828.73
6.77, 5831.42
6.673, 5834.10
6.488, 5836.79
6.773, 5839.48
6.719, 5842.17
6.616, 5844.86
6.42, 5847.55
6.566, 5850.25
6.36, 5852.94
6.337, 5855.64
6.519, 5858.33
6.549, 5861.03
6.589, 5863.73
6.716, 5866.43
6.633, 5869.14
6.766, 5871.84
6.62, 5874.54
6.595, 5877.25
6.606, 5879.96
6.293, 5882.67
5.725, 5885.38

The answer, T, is -0.9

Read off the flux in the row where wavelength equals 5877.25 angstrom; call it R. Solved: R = 6.595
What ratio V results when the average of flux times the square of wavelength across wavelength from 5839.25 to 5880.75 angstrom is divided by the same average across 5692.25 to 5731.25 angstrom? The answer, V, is 1.1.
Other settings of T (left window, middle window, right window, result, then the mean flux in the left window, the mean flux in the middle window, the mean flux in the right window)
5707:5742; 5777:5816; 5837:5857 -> -0.1 angstrom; 6.6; 6.58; 6.54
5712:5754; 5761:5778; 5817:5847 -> 0.1 angstrom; 6.65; 6.64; 6.73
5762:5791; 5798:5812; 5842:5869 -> -0.2 angstrom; 6.58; 6.67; 6.53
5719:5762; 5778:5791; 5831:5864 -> 0.2 angstrom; 6.68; 6.52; 6.56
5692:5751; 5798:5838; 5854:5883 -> -0.8 angstrom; 6.58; 6.71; 6.57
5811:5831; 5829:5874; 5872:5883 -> 0.5 angstrom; 6.78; 6.6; 6.57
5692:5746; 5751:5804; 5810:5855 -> 0.3 angstrom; 6.58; 6.59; 6.67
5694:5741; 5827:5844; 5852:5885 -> -0.5 angstrom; 6.54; 6.71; 6.53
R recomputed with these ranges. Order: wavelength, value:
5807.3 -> 6.58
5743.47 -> 6.851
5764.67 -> 6.416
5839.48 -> 6.773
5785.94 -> 6.389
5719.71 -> 6.565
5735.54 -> 6.521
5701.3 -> 6.249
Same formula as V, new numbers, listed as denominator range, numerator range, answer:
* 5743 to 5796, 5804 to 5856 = 1.03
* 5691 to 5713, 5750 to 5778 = 1.06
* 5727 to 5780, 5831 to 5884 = 1.03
